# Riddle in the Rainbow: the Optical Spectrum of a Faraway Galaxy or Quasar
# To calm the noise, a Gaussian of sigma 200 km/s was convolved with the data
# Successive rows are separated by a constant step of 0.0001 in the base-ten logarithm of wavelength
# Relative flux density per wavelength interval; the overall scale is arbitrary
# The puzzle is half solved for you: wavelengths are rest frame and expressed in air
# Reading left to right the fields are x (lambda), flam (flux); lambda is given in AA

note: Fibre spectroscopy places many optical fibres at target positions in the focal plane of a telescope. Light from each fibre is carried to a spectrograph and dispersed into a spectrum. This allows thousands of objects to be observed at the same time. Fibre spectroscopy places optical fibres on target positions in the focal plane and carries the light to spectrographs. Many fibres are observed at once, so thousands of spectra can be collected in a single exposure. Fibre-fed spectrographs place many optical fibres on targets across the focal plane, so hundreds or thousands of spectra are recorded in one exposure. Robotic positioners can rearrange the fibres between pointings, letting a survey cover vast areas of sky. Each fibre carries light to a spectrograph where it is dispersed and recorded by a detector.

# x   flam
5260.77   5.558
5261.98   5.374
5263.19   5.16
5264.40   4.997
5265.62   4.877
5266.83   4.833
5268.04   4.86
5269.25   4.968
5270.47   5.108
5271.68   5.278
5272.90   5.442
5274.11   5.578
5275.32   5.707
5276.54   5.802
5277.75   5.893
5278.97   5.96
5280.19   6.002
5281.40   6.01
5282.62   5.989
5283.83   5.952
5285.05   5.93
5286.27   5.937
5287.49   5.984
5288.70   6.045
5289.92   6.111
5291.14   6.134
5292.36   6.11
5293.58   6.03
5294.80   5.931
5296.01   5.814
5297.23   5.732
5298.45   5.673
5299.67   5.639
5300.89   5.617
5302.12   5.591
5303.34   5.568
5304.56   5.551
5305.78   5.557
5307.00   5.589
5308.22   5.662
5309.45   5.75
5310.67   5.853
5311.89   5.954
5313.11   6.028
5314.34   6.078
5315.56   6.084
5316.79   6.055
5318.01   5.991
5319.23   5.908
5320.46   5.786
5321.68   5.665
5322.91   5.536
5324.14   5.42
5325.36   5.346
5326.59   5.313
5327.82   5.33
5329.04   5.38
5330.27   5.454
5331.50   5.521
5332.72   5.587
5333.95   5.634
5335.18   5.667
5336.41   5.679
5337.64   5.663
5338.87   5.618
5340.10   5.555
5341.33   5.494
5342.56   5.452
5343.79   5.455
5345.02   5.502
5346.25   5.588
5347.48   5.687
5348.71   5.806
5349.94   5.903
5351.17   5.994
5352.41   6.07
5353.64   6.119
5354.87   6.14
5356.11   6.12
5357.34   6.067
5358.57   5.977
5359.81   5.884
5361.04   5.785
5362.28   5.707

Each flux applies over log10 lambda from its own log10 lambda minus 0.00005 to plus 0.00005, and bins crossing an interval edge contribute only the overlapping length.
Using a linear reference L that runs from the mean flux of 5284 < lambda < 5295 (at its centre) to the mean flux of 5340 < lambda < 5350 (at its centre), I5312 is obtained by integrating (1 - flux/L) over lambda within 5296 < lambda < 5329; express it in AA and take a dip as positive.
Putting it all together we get 0.81 AA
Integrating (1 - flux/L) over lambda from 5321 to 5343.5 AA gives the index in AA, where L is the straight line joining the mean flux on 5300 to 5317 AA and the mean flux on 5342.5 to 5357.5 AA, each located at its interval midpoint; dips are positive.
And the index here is 1.1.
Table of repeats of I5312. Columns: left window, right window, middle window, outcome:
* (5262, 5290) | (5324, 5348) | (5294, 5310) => -0.35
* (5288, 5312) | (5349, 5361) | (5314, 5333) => 0.77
